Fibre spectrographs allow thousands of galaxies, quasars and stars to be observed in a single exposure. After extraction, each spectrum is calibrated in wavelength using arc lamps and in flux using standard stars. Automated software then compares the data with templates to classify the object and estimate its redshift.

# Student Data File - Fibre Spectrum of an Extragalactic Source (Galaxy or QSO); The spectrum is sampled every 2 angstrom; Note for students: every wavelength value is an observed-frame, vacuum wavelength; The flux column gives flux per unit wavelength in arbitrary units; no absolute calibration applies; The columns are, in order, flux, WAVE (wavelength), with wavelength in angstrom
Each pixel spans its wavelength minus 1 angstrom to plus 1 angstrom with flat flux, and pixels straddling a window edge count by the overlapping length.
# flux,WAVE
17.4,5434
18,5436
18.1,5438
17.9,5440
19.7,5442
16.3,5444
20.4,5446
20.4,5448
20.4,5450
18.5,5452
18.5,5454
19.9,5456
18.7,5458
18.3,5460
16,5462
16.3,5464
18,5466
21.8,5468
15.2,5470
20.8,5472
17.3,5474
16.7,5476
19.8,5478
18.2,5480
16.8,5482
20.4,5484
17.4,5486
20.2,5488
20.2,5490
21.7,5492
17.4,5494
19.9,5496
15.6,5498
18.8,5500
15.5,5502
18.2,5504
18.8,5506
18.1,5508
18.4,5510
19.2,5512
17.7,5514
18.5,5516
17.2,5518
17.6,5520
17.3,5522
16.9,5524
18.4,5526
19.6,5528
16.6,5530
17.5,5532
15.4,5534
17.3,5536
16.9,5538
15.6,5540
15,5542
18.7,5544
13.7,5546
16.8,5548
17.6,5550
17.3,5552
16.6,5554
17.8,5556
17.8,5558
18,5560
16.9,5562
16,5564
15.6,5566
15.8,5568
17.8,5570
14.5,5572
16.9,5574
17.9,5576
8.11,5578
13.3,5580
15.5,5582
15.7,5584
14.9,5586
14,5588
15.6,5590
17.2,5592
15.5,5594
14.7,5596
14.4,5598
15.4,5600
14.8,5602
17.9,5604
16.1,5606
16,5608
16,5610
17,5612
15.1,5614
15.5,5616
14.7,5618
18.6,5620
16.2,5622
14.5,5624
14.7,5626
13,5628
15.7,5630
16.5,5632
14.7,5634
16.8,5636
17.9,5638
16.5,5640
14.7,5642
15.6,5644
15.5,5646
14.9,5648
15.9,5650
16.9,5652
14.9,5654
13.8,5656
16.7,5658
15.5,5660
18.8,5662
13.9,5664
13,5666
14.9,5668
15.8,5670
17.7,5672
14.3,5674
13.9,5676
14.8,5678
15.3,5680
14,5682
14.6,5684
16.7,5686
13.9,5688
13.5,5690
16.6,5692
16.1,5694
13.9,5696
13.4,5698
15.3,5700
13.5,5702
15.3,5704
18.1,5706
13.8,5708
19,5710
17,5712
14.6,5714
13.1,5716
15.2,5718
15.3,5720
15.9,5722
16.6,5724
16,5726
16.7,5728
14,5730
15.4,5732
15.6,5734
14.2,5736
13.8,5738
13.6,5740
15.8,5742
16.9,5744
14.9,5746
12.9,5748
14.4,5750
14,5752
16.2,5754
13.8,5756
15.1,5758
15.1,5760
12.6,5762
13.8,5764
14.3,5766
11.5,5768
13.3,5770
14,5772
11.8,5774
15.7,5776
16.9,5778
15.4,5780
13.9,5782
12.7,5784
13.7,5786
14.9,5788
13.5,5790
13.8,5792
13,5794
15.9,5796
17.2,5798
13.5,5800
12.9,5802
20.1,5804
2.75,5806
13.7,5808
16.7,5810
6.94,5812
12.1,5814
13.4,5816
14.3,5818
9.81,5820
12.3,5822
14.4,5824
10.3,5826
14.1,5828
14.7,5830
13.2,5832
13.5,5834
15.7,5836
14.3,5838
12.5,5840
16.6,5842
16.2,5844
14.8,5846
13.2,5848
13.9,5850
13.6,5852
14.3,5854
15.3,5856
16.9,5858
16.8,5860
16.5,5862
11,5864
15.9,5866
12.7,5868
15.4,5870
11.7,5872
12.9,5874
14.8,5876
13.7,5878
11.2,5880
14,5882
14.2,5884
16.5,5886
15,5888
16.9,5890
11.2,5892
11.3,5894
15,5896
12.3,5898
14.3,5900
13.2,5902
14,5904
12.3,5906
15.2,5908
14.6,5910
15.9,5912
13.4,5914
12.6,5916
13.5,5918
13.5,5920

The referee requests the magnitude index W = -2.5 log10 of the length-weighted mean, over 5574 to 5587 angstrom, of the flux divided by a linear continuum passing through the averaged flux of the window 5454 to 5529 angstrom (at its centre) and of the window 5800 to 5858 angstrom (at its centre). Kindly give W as 0.18 mag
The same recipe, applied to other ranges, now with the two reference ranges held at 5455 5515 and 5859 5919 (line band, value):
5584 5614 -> 0.10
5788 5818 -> 0.12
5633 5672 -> 0.06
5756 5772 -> 0.12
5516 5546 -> 0.05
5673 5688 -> 0.10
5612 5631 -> 0.10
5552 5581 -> 0.10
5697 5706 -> 0.08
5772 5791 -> 0.06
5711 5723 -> 0.04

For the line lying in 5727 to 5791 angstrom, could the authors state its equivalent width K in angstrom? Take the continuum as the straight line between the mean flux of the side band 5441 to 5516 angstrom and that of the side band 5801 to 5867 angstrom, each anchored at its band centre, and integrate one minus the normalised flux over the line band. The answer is 1.5 angstrom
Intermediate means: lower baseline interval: 18.5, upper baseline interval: 13.7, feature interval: 14.4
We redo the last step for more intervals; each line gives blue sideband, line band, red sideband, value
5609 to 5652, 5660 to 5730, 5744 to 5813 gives -1.7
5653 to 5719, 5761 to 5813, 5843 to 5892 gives 3.9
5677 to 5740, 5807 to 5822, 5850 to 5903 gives 2.2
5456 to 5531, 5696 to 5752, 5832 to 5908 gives 2.1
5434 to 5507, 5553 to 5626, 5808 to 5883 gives 5.2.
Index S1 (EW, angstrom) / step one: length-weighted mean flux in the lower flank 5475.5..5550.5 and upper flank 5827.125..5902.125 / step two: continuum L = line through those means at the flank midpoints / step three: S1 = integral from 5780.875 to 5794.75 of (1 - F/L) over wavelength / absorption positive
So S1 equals 1.2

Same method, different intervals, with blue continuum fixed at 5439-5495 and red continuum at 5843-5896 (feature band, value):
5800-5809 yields 1.49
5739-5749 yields 0.52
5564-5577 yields 0.86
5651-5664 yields 0.51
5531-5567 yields 2.20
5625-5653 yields 1.87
